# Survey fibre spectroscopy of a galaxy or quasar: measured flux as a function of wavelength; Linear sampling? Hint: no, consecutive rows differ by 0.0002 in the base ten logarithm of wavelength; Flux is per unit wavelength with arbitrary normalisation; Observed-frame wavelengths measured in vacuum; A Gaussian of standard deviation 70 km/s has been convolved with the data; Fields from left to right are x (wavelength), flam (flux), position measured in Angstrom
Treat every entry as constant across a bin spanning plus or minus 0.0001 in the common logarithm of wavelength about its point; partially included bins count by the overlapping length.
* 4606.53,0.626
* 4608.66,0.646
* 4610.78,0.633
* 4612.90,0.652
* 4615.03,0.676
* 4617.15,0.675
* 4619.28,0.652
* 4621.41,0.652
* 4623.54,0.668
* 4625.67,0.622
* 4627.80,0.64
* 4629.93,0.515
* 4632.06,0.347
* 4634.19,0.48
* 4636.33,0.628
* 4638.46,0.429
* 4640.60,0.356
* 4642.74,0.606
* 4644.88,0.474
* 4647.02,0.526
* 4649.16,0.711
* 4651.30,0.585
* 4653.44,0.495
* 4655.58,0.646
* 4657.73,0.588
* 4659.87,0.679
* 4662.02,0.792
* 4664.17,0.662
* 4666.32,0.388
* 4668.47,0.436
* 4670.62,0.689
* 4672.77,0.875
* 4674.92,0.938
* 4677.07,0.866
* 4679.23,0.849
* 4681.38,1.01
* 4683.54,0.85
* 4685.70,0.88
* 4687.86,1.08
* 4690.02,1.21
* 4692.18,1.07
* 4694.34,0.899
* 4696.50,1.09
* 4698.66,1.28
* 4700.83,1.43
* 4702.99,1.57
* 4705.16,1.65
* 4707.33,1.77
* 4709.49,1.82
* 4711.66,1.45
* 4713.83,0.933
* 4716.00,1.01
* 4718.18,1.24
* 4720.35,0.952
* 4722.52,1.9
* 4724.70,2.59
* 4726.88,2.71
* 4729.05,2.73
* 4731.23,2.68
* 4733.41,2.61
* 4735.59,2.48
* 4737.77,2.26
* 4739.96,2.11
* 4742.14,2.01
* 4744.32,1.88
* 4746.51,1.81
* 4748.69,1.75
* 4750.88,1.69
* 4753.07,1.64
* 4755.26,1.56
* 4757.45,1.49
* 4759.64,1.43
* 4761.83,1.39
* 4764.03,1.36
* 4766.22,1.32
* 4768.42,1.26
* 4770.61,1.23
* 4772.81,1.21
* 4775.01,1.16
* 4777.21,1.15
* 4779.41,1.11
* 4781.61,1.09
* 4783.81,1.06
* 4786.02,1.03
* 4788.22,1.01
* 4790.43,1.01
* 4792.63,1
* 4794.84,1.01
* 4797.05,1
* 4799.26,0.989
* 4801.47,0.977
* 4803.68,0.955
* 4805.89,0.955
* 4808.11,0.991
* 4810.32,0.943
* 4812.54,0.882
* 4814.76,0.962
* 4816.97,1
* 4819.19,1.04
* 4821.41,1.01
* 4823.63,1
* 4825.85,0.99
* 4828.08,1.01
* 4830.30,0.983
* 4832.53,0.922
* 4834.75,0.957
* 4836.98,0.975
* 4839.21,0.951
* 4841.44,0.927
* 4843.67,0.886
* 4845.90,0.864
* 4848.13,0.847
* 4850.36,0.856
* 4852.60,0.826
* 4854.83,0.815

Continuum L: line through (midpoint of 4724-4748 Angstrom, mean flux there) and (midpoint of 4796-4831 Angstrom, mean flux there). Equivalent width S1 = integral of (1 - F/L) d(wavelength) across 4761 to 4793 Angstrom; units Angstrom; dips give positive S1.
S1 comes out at 9.1 Angstrom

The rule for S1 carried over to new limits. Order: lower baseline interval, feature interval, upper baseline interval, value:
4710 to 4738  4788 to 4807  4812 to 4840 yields 4.0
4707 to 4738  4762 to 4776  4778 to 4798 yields 0.4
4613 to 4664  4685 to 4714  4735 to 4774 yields -4.0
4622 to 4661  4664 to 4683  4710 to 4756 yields 5.3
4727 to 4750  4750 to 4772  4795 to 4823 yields 4.9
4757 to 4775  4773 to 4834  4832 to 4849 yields 5.6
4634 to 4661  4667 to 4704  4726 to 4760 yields 5.6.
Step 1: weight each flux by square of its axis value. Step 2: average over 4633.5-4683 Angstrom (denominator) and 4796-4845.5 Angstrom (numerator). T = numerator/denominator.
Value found 1.61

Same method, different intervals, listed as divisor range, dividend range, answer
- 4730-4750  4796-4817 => 0.46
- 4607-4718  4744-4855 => 1.42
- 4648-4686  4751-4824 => 1.67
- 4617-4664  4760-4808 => 2.03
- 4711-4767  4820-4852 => 0.54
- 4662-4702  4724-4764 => 2.26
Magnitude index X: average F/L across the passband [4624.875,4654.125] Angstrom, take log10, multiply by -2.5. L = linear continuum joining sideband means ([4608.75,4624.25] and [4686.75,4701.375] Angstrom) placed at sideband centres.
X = 0.45 mag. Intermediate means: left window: 0.657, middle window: 0.529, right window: 1.14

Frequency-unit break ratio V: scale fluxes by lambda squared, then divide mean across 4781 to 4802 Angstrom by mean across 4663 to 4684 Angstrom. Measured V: 1.4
